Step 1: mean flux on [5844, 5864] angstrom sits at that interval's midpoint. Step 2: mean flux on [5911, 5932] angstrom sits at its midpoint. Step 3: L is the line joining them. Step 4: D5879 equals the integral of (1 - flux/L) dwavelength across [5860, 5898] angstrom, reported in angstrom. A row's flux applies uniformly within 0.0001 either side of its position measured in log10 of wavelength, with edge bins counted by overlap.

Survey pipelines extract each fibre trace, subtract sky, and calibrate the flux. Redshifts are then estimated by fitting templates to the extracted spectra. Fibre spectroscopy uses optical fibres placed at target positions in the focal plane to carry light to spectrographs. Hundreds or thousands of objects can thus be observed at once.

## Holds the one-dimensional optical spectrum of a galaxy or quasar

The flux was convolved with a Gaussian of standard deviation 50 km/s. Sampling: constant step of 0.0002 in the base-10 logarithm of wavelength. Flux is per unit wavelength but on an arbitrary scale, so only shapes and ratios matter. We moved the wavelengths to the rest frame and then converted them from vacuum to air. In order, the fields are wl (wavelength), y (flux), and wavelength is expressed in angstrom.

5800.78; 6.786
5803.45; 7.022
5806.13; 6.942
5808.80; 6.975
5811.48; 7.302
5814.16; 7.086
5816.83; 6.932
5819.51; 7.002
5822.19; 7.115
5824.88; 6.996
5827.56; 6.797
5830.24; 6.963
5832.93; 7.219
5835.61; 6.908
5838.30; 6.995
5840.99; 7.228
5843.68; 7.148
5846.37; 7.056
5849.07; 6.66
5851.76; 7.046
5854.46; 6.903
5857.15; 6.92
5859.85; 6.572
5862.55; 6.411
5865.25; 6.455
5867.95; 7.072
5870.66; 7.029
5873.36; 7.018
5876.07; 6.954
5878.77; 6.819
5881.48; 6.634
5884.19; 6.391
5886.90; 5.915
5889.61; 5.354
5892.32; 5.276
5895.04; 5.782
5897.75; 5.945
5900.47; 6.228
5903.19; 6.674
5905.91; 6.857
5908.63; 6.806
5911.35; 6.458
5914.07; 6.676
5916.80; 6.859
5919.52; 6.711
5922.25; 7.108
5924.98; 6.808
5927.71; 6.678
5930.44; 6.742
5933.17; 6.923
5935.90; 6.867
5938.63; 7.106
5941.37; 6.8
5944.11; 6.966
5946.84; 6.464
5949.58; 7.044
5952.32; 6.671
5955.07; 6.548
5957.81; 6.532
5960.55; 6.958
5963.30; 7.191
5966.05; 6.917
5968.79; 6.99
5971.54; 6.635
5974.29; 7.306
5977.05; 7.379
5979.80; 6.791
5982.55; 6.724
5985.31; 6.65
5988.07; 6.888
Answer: 2.3 angstrom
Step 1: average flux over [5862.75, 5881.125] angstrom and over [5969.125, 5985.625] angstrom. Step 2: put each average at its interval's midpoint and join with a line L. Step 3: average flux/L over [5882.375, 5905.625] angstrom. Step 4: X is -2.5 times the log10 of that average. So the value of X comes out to 0.15 mag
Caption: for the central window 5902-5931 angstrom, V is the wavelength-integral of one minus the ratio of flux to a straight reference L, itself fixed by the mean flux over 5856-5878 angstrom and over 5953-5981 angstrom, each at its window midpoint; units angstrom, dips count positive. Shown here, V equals 0.4 angstrom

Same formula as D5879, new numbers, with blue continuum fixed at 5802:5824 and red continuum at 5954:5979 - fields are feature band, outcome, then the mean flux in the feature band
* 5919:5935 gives 0.3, 6.84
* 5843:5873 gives 0.7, 6.84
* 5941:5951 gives 0.2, 6.82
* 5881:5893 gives 1.9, 5.9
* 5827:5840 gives 0.1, 7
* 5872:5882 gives 0.2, 6.88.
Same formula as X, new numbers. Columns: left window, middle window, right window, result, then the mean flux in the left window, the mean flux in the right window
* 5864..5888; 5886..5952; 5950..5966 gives 0.03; 6.71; 6.8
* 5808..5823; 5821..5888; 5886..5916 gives -0.03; 7.07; 6.2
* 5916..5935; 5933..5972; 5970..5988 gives 0.00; 6.83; 6.91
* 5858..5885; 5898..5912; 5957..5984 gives 0.04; 6.74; 6.95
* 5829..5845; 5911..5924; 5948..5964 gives 0.02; 7.08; 6.8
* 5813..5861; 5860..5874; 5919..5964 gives 0.03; 6.98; 6.83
